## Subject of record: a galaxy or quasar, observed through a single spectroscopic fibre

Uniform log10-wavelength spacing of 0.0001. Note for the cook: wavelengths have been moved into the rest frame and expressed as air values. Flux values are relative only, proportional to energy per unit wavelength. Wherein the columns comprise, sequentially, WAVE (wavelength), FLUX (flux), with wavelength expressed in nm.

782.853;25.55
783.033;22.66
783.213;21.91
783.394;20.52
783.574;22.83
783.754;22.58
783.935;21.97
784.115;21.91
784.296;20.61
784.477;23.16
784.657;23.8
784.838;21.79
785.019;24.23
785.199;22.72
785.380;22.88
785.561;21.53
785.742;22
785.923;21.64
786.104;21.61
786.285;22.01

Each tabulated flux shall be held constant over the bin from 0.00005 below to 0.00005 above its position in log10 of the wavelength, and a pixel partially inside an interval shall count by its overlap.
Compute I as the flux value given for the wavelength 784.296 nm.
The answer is 20.61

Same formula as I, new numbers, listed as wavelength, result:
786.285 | 22.01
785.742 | 22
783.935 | 21.97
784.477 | 23.16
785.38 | 22.88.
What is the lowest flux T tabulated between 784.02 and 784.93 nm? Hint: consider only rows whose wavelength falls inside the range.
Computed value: 20.61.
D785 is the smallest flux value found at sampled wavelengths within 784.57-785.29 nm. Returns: 21.79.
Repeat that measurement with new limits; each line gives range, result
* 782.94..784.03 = 20.52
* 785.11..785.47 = 22.72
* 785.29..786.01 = 21.53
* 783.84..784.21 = 21.91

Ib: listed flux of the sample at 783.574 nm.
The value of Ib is 22.83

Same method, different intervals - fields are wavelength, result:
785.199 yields 22.72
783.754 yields 22.58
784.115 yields 21.91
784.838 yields 21.79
